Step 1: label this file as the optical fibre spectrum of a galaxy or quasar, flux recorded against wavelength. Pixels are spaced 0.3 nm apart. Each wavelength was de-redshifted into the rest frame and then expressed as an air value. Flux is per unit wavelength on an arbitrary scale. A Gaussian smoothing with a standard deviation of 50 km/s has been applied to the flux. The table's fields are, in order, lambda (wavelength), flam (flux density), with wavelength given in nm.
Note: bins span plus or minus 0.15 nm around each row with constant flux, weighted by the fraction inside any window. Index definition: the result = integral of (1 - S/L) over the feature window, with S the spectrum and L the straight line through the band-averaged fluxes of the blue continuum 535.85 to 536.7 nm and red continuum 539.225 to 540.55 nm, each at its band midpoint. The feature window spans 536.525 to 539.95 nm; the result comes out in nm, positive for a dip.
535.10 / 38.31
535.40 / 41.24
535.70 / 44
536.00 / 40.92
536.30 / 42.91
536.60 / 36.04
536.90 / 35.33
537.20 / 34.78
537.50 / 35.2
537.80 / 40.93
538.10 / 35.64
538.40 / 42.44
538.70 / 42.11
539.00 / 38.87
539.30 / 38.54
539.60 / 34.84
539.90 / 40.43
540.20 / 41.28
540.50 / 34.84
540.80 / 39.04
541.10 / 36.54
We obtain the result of 0.10 nm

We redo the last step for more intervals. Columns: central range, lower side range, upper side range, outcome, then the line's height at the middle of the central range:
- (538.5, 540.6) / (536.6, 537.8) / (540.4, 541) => -0.12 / 36.7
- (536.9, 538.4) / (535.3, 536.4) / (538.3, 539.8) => 0.13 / 40.6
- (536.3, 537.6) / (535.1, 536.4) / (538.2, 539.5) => 0.16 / 41.1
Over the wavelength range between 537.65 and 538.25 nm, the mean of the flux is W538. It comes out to 38.3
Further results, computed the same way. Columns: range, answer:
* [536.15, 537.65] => 36.9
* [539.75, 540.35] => 40.9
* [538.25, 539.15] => 41.1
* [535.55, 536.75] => 41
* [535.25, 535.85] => 42.6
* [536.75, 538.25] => 36.4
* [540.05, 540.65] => 38.1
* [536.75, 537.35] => 35.1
